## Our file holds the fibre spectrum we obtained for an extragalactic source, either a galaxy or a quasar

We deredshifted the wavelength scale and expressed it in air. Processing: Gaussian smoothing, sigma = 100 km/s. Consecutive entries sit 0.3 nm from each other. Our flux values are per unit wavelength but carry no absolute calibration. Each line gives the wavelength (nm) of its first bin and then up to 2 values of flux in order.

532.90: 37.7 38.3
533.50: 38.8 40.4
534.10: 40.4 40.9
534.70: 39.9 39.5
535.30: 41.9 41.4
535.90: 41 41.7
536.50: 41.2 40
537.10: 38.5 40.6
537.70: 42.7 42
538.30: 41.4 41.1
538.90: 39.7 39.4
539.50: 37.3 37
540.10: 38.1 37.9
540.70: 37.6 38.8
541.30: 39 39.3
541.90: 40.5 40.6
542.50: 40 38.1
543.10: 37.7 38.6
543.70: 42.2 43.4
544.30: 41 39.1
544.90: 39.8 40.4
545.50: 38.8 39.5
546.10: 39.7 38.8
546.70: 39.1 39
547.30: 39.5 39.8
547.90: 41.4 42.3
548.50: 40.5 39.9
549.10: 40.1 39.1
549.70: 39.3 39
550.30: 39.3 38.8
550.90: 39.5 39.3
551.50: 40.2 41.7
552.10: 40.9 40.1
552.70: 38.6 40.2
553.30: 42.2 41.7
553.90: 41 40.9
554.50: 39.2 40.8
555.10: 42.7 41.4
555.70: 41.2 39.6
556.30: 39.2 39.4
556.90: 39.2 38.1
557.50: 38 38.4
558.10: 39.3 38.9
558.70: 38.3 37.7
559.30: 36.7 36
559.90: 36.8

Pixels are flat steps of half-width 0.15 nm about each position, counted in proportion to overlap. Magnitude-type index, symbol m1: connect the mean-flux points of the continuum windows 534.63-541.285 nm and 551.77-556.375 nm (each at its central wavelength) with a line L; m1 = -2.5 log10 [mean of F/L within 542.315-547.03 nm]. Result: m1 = 0.01 mag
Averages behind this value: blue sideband 39.9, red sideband 40.7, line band 39.7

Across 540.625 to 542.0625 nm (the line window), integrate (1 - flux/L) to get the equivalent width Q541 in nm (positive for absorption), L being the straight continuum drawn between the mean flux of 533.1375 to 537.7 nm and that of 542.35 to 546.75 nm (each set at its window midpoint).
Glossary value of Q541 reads 0.03 nm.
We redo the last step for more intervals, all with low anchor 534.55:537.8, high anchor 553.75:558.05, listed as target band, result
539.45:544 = 0.17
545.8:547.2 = 0.04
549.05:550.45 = 0.03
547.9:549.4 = -0.01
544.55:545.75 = 0.02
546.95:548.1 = 0.00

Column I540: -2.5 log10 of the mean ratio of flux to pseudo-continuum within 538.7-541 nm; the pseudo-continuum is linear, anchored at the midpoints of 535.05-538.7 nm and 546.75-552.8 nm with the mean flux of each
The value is 0.07 mag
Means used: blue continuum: 41.1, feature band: 38.2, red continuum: 39.9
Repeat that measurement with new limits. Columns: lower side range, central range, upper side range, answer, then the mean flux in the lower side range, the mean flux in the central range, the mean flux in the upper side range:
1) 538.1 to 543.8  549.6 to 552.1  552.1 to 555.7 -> 0.02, 39.2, 39.7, 40.8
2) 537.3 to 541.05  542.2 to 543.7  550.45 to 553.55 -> 0.02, 39.5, 39.2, 40.2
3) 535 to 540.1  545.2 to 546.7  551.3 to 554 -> 0.03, 40.3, 39.3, 40.7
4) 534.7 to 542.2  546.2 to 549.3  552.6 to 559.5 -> -0.01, 39.9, 40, 39.7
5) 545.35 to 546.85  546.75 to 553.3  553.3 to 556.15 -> 0.00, 39.2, 40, 41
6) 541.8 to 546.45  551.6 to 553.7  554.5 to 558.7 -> -0.03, 39.9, 40.7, 39.6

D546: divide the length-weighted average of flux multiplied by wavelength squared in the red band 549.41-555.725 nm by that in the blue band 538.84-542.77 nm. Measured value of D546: 1.08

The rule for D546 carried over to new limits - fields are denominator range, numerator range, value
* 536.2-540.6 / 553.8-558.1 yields 1.07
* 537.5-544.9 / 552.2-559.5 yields 1.05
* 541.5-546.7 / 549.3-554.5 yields 1.04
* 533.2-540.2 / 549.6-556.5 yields 1.06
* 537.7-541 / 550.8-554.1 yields 1.08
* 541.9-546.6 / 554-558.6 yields 1.04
